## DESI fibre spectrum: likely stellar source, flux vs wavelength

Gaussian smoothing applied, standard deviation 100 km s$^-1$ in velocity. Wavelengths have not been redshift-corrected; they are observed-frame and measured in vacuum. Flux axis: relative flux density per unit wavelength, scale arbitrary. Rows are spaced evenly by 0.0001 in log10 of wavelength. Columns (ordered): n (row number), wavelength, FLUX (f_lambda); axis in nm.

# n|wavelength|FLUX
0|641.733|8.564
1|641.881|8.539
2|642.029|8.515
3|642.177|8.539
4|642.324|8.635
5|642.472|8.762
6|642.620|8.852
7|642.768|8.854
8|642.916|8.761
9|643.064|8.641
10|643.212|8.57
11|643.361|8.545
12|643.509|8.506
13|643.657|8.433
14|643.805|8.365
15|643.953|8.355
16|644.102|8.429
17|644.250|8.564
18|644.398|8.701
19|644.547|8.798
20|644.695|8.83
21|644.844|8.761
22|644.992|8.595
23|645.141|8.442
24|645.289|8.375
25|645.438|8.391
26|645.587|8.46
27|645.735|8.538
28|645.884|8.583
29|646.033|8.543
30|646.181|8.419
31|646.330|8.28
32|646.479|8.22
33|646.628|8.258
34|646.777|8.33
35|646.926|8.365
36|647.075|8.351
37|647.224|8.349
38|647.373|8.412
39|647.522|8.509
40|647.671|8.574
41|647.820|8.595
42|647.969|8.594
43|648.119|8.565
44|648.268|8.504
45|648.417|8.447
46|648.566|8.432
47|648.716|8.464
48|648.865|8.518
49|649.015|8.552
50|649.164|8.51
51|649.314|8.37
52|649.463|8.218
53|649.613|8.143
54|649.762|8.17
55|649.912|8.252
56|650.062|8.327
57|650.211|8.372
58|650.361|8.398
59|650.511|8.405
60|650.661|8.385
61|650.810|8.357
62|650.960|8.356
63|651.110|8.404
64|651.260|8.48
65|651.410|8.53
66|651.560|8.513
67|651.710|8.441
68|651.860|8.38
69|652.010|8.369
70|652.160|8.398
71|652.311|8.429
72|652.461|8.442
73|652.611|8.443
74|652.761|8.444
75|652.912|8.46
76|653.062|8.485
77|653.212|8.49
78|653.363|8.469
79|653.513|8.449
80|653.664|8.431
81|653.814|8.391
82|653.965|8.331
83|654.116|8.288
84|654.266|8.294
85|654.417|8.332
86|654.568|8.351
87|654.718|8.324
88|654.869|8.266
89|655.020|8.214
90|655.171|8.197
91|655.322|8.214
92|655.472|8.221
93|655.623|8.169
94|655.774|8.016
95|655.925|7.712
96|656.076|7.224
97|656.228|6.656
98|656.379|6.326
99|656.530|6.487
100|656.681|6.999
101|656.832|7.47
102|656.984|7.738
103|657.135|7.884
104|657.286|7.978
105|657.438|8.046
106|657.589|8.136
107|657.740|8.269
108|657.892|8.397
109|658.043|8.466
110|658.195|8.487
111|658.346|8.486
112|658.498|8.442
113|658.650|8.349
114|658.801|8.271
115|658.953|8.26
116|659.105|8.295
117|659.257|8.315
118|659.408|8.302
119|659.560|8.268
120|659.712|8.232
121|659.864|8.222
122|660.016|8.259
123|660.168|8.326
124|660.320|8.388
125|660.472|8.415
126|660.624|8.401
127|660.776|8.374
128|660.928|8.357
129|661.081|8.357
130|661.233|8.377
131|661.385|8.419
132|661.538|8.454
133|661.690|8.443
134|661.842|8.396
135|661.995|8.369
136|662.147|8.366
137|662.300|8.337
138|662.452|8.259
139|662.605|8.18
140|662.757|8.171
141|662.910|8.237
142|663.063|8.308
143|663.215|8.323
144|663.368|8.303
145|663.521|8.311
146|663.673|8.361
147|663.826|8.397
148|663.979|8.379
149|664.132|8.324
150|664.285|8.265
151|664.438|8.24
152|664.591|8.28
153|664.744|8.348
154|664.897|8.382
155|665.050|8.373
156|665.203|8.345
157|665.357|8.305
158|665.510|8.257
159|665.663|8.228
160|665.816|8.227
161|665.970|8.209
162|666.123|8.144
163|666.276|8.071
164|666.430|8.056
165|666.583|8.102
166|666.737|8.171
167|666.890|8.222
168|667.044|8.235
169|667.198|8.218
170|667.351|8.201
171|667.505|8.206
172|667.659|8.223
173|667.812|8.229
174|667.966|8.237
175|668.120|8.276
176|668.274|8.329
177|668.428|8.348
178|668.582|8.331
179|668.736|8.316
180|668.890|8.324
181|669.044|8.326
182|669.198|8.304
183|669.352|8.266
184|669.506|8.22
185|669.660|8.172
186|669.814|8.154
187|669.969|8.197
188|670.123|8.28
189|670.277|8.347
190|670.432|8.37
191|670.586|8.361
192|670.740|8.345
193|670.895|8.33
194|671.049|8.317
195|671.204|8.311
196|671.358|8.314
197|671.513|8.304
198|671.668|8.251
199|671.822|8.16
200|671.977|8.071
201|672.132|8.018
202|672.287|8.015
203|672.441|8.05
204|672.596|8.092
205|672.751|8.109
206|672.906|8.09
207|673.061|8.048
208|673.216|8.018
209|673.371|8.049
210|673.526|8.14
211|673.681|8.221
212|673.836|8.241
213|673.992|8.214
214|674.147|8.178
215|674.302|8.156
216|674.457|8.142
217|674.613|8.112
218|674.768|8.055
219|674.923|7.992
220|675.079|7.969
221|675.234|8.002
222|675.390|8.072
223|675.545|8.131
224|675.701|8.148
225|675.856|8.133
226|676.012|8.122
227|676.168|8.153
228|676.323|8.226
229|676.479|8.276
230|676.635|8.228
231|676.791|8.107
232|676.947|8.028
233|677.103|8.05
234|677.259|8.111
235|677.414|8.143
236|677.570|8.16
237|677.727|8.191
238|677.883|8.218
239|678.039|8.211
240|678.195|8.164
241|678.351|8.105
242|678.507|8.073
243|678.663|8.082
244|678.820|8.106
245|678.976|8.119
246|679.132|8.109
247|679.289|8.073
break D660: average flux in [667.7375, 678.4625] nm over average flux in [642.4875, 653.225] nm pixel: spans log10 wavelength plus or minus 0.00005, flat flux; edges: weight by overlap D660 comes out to 0.97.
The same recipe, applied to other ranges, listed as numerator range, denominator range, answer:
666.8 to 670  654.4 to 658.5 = 1.05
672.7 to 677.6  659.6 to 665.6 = 0.97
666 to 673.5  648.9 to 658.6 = 1.00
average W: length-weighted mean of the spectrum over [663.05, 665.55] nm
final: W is 8.33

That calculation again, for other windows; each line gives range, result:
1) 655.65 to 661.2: 8.02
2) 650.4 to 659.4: 8.17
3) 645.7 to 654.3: 8.41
